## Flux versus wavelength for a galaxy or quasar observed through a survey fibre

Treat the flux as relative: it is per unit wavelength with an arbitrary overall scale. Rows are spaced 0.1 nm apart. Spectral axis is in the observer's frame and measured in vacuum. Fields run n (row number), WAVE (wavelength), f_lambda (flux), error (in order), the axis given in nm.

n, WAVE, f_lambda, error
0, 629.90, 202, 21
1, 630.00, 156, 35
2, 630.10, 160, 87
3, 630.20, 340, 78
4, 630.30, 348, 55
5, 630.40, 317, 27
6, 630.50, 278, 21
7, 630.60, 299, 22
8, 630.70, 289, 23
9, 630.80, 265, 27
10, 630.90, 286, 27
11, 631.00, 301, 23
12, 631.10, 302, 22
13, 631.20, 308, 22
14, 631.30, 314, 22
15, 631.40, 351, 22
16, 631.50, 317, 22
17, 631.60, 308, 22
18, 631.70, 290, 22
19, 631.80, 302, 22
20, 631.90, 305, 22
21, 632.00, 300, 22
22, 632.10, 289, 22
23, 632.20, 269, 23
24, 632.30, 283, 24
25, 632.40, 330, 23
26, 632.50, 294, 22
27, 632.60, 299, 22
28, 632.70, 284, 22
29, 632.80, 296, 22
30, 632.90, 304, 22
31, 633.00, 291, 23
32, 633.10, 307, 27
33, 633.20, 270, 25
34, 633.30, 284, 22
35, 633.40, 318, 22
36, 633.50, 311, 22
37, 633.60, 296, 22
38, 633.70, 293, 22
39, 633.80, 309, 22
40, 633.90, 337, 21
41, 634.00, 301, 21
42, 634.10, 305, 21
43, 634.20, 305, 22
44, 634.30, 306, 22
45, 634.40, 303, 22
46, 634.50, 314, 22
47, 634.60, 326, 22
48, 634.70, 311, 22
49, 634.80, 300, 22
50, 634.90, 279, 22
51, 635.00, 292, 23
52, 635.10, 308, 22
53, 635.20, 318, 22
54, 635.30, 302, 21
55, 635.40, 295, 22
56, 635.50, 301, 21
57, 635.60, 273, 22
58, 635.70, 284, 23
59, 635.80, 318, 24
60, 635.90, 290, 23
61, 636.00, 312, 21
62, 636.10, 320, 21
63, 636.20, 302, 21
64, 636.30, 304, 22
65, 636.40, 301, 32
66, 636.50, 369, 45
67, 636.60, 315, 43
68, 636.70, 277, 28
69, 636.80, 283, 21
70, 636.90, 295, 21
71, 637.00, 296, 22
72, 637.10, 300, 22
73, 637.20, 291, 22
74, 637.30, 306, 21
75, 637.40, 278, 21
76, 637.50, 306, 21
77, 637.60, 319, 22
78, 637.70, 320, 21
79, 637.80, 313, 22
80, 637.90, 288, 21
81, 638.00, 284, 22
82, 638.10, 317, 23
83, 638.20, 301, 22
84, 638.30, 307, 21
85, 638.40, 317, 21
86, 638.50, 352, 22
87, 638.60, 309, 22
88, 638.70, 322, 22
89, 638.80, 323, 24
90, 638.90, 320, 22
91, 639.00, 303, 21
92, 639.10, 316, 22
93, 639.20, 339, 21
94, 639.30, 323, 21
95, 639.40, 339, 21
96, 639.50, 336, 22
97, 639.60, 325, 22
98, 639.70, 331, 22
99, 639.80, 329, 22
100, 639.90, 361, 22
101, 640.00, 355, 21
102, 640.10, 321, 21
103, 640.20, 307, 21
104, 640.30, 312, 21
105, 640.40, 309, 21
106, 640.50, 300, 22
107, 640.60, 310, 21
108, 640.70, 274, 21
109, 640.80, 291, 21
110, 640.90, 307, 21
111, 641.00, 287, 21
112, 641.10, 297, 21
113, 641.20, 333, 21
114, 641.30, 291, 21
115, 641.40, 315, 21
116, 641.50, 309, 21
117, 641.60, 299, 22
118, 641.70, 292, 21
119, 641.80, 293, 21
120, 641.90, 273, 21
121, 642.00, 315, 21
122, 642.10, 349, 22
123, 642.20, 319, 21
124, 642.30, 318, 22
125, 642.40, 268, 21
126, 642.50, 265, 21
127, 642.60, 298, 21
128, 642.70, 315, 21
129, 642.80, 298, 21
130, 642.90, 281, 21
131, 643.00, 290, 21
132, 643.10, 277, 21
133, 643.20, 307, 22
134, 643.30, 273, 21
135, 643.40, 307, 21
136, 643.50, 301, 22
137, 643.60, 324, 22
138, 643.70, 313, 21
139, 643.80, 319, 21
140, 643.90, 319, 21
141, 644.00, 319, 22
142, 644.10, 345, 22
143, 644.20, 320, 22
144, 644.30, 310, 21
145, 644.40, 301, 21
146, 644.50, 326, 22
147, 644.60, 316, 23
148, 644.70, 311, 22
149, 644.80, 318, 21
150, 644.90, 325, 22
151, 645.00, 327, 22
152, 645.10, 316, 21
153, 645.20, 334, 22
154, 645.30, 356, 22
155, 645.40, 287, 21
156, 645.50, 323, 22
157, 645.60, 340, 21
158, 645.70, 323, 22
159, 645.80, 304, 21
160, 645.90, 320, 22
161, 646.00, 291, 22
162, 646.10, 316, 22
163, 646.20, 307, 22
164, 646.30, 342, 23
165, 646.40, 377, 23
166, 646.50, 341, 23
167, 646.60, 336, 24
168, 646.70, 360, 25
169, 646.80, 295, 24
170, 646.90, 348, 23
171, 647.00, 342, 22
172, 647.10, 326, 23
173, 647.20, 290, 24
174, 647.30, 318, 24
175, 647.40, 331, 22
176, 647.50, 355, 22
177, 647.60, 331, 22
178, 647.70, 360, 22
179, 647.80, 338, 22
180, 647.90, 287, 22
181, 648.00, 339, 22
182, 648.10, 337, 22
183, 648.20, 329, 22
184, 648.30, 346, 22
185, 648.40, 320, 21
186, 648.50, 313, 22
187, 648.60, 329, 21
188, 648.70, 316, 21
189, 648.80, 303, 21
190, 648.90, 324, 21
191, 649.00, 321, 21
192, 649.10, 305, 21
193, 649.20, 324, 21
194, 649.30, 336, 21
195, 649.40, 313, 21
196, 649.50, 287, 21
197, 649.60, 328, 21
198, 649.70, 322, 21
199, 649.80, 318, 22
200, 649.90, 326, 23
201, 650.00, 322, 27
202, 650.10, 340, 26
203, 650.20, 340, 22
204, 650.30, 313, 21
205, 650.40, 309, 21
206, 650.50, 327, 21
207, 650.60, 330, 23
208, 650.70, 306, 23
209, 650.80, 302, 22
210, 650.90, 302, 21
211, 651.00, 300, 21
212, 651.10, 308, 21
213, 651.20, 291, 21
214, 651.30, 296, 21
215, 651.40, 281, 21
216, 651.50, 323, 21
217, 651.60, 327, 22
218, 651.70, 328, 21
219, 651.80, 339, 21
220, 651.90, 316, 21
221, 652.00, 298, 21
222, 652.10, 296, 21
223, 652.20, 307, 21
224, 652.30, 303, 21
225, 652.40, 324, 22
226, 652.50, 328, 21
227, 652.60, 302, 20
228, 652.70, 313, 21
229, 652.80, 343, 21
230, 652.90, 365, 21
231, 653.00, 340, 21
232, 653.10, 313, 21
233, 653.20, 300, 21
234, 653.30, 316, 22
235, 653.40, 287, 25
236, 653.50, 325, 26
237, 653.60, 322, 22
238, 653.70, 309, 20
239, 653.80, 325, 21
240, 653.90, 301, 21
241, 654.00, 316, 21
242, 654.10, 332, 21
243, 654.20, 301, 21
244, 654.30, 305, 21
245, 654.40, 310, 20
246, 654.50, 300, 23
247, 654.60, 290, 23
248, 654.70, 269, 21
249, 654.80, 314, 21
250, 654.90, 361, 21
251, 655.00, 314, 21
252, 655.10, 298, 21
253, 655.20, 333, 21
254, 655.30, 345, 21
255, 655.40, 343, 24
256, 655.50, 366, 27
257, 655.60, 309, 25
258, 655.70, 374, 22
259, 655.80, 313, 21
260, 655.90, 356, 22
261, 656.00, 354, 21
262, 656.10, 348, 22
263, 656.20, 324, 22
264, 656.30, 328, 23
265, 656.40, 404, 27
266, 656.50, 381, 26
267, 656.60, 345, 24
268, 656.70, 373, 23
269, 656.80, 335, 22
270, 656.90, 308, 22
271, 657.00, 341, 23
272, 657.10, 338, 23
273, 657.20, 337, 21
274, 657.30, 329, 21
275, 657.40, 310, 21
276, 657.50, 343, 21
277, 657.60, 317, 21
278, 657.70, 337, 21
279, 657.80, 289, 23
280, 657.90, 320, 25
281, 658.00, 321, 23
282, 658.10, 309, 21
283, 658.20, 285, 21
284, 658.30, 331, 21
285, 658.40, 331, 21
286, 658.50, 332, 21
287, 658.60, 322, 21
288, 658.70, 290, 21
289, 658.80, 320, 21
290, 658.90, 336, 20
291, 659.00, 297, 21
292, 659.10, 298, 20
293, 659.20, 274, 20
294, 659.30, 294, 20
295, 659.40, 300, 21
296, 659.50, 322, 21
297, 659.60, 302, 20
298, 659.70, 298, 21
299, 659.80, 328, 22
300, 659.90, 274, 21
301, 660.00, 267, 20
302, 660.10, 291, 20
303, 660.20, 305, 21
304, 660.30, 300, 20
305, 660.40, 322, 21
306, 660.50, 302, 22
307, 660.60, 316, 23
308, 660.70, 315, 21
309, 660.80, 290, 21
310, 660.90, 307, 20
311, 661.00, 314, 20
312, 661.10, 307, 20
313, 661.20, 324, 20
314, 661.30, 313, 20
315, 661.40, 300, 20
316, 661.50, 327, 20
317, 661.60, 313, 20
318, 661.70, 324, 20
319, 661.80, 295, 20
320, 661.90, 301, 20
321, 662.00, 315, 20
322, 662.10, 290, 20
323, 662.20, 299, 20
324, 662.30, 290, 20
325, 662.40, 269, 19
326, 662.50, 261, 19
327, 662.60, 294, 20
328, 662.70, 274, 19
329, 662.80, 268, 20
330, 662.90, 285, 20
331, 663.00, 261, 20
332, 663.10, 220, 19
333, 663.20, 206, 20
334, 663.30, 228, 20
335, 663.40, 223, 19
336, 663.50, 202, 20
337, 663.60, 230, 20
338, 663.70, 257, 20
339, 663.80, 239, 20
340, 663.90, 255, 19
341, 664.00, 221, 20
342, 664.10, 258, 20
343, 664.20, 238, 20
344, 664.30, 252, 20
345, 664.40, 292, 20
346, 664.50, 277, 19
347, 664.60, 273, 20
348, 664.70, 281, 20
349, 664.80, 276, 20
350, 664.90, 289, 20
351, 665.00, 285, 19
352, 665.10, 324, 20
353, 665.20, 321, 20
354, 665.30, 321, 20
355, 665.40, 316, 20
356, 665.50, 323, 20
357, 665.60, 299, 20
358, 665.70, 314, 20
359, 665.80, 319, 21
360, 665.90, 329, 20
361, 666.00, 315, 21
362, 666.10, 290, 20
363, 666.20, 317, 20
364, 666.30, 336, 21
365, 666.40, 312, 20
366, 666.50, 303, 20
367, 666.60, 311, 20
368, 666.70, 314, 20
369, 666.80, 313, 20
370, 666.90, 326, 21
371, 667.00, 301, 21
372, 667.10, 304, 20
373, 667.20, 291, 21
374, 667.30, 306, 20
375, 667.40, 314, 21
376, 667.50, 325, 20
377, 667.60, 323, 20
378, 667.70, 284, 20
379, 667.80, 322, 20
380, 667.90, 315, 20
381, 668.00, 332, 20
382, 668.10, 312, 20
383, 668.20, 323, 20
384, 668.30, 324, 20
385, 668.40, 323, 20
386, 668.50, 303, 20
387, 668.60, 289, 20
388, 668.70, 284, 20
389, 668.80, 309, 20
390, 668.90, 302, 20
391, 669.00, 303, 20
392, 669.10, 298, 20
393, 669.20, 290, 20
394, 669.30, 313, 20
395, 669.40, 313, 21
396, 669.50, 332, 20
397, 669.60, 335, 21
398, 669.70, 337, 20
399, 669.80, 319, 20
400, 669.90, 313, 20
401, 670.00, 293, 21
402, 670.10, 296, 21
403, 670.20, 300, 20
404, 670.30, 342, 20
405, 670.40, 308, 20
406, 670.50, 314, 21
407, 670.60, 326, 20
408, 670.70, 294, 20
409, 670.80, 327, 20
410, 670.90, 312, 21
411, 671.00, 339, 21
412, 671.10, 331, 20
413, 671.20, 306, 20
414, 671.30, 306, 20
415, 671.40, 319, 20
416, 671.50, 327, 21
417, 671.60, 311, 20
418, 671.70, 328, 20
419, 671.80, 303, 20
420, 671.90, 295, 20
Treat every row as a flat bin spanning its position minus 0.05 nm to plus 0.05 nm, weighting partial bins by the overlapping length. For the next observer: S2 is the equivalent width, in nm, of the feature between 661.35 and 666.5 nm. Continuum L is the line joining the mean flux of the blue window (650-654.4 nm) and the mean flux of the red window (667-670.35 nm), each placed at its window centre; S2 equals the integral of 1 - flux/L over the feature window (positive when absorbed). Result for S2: 0.49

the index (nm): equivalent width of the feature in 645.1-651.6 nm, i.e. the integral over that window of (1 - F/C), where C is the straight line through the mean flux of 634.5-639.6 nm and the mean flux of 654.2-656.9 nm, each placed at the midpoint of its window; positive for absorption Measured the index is 0.03 nm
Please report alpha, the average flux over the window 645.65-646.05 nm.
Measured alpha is 310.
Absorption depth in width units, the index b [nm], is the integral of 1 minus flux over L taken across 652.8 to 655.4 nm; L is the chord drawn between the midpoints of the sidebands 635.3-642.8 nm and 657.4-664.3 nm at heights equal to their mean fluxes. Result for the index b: -0.179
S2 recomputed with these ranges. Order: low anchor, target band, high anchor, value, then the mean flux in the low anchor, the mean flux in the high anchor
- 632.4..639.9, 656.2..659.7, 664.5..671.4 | -0.15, 307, 311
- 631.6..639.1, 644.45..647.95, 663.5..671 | -0.27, 303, 302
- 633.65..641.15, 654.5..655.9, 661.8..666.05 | -0.19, 309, 276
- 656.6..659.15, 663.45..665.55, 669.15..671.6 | 0.30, 322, 316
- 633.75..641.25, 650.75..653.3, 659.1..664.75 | -0.18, 310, 282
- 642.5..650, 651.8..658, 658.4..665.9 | -0.46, 320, 289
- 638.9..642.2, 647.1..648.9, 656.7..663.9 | -0.11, 314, 298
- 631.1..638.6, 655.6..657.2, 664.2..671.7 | -0.20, 304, 309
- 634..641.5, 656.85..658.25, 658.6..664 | -0.14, 309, 287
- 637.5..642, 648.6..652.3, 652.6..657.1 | 0.10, 313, 328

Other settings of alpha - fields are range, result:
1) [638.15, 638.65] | 317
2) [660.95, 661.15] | 310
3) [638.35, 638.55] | 334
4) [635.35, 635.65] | 290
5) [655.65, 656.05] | 349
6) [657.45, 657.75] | 332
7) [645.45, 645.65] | 332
